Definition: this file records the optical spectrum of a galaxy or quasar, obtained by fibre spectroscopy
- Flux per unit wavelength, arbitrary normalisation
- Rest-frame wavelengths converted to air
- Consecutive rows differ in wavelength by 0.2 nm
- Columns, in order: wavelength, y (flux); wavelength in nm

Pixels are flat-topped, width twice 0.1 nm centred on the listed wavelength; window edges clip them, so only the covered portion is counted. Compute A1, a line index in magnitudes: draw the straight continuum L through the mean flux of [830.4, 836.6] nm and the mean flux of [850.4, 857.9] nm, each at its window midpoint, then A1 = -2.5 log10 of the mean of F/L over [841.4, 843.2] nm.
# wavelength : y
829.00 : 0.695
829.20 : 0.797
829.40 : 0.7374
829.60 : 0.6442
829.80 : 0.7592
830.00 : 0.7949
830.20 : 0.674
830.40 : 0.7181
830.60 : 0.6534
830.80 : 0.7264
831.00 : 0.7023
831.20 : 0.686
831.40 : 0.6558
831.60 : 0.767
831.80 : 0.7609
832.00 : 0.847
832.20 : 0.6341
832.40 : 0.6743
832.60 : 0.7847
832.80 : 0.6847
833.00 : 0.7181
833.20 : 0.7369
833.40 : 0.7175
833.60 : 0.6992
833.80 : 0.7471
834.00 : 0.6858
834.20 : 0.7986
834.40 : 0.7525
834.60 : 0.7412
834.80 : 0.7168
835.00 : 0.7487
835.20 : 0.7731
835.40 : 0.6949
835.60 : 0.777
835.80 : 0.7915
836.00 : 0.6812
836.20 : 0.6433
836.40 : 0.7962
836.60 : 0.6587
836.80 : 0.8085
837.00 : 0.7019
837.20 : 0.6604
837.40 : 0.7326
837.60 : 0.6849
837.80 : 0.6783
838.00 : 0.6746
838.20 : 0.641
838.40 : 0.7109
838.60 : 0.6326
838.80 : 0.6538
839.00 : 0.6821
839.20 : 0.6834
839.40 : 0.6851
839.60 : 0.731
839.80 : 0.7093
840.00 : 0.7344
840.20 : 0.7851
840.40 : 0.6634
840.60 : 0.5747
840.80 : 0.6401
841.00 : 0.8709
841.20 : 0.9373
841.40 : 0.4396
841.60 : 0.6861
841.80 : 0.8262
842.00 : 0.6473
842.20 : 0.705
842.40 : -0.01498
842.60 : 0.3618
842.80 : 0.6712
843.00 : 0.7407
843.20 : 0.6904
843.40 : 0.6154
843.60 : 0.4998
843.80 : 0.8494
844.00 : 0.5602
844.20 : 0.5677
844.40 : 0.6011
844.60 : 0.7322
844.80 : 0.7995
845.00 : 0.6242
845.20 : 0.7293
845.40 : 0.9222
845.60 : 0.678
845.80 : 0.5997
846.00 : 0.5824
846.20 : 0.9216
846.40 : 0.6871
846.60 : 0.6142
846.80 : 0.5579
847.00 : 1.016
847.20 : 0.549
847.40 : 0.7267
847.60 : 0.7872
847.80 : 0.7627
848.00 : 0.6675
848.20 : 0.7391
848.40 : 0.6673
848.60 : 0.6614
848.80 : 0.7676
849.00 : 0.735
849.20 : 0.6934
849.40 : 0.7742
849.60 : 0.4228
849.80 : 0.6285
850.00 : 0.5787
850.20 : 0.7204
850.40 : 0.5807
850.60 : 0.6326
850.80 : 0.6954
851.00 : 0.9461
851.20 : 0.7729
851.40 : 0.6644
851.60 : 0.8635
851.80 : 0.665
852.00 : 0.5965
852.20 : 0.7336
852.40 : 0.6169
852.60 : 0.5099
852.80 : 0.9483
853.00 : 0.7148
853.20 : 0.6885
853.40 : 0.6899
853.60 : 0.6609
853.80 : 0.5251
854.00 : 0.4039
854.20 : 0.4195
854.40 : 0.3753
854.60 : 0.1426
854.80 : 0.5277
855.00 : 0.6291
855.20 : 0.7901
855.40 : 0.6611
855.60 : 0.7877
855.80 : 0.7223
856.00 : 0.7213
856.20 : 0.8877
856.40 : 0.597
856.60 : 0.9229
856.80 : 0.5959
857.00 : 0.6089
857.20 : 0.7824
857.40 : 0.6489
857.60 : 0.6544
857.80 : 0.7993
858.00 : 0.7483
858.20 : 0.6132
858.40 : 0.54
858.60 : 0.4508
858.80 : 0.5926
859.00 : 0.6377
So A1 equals 0.21 mag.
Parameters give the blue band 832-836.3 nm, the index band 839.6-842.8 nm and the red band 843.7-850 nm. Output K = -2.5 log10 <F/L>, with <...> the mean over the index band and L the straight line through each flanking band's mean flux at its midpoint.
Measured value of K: 0.11 mag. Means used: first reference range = 0.727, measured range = 0.642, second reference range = 0.696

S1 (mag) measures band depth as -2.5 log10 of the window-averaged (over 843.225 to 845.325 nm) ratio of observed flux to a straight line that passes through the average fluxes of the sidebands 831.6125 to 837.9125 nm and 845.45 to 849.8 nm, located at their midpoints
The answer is 0.07 mag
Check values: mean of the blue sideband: 0.727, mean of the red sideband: 0.697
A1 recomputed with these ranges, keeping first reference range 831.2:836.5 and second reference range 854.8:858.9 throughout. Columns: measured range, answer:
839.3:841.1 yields 0.011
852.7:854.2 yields 0.074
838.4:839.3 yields 0.082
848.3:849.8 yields 0.045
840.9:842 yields -0.040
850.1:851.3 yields -0.043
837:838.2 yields 0.061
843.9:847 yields 0.028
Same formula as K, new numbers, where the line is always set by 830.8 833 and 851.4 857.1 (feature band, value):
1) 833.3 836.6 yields -0.04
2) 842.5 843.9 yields 0.08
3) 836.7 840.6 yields 0.00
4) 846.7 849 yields -0.08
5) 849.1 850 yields 0.06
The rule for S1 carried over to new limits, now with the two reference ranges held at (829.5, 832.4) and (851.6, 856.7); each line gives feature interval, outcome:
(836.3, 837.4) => -0.045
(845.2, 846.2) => -0.083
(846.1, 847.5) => -0.093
